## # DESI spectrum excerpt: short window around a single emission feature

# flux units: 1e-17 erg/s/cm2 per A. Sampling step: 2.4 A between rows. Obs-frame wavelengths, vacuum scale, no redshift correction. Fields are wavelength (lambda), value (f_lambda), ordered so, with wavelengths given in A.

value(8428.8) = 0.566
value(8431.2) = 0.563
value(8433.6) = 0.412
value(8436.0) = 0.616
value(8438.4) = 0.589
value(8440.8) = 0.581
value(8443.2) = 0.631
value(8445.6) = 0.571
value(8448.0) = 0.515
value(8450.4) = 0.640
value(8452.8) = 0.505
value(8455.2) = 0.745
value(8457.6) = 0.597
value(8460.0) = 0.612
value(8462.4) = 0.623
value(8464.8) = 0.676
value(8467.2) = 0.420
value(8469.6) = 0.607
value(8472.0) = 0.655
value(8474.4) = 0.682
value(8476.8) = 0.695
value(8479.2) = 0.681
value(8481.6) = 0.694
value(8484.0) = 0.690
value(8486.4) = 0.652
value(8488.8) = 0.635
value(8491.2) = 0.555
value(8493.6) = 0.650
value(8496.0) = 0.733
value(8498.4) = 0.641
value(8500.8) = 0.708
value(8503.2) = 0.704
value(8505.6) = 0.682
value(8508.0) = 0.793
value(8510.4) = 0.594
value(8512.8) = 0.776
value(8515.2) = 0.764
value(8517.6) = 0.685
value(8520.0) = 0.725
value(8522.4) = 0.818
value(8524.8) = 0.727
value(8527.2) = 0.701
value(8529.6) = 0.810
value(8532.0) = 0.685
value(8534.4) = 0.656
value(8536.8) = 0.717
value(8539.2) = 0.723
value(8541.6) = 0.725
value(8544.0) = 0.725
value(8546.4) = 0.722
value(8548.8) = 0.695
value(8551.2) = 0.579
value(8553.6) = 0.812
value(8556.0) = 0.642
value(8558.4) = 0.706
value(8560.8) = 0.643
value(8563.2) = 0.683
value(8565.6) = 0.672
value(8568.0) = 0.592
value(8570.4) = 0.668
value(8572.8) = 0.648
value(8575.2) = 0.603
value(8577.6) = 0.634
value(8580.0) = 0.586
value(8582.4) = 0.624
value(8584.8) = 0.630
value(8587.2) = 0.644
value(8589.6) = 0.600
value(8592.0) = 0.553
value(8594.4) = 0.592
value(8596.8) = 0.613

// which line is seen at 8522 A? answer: C III] 1909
